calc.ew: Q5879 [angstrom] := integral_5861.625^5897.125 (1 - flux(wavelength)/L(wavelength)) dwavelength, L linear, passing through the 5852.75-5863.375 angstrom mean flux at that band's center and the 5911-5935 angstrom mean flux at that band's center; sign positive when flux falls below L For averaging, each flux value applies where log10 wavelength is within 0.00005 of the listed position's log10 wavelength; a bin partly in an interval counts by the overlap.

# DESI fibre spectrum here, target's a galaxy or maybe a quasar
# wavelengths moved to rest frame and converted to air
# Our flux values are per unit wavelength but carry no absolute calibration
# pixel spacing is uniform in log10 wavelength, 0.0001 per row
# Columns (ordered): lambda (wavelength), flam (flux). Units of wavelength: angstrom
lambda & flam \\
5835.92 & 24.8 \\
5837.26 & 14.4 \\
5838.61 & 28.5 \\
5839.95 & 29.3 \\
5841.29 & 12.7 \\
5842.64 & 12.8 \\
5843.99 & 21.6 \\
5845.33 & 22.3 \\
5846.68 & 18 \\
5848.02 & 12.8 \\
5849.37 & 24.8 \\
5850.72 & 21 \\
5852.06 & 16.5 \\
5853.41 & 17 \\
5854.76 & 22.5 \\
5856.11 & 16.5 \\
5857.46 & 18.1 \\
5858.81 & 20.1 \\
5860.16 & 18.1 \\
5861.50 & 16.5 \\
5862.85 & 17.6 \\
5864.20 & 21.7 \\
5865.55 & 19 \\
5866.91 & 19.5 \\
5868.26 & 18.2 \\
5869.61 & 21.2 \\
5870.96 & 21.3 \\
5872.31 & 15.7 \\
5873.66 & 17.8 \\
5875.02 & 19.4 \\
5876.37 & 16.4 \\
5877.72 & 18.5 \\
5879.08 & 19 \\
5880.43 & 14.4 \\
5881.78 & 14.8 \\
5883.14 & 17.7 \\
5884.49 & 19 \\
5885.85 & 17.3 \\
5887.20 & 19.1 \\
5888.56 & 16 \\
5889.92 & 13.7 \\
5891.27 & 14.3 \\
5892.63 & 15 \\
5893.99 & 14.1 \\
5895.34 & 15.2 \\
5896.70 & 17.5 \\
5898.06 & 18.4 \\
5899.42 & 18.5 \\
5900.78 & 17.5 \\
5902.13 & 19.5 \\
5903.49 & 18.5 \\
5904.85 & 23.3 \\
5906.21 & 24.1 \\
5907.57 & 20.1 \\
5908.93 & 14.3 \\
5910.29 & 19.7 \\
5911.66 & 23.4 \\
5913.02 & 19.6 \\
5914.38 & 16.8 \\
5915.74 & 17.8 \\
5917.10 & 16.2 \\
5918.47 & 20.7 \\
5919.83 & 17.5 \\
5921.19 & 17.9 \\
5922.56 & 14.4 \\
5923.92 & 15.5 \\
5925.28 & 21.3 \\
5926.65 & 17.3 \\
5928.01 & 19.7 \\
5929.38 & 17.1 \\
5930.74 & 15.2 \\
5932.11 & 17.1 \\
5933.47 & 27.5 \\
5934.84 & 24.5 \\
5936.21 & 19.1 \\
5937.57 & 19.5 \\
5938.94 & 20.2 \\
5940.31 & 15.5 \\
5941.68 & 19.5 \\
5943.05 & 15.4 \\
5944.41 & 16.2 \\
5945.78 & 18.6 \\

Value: 2.0 angstrom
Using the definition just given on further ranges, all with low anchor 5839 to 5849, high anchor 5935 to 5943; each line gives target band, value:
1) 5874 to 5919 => 2.5 angstrom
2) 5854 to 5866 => 0.0 angstrom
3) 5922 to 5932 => 0.9 angstrom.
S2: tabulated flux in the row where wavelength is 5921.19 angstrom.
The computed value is 17.9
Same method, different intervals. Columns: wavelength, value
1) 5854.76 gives 22.5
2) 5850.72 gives 21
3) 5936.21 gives 19.1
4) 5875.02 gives 19.4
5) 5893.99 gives 14.1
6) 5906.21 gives 24.1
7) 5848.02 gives 12.8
